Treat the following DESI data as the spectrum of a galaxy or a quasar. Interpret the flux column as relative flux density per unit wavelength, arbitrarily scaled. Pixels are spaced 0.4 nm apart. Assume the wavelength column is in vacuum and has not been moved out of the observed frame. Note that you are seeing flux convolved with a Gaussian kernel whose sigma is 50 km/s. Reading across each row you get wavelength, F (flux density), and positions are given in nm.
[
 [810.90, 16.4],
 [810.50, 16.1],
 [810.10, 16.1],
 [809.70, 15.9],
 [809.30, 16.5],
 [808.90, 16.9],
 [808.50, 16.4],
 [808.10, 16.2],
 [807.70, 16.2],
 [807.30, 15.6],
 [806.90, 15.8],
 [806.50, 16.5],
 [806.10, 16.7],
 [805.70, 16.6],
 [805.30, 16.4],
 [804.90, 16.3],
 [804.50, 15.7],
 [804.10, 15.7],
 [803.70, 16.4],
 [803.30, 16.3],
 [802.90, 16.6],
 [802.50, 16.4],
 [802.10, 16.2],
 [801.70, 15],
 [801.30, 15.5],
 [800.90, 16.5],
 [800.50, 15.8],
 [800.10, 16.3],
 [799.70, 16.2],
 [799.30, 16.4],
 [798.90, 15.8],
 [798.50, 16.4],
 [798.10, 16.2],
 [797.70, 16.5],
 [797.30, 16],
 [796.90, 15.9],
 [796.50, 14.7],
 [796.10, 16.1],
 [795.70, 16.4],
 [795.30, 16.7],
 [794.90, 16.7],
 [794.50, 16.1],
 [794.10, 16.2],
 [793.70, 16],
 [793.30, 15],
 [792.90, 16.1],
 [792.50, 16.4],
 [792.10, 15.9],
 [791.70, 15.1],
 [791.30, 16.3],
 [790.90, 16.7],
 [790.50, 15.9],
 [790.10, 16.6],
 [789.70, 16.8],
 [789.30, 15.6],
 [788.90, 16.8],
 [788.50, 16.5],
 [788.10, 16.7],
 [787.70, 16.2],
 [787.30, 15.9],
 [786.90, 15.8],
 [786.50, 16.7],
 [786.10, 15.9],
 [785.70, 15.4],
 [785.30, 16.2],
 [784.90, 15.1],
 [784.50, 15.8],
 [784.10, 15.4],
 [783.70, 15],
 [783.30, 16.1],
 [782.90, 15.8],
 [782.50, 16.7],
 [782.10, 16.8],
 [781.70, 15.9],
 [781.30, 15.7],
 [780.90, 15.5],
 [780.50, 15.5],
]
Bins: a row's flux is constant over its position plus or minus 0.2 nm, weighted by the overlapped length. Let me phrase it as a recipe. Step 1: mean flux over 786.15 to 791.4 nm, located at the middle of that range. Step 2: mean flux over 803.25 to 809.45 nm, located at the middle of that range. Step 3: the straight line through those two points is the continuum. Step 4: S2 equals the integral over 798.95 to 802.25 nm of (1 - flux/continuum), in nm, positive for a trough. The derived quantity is 0.06 nm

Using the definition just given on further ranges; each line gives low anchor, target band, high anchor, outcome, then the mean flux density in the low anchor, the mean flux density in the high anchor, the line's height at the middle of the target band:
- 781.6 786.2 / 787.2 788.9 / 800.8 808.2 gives -0.05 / 15.8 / 16.1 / 15.9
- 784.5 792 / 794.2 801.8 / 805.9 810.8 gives 0.05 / 16.1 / 16.2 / 16.2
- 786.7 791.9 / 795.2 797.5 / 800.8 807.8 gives 0.03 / 16.2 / 16.1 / 16.2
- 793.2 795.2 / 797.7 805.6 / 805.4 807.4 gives 0.04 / 16.1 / 16.3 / 16.2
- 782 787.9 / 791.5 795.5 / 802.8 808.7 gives 0.00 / 15.9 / 16.2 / 16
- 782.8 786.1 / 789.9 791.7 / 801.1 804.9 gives -0.06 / 15.6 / 16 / 15.7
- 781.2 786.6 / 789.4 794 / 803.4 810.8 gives -0.02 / 15.9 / 16.2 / 16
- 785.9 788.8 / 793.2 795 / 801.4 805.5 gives 0.02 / 16.3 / 16.1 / 16.2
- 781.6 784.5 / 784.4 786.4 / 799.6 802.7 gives 0.03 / 15.9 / 16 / 16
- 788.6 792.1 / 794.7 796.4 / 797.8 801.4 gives -0.02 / 16.2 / 16.2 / 16.2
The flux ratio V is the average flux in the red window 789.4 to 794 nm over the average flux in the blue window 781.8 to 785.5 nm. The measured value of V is 1.01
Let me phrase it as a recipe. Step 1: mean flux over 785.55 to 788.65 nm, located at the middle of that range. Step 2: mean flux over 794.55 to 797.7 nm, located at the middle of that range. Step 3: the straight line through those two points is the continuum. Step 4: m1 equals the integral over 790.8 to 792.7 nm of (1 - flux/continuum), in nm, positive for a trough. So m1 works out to 0.01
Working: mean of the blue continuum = 16.1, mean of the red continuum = 16.1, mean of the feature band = 16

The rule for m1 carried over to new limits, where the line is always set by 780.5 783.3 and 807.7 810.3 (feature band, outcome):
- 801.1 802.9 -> 0.04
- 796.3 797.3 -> 0.05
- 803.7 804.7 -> 0.03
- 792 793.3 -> 0.01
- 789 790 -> -0.01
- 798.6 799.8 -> 0.00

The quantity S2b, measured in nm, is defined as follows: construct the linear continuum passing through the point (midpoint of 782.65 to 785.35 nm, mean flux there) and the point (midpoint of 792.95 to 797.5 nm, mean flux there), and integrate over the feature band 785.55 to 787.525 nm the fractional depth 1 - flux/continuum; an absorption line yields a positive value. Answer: -0.03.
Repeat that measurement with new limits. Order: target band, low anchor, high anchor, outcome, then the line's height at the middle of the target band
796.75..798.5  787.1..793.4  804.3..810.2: 0.003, 16.2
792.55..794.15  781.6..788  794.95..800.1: 0.022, 16.1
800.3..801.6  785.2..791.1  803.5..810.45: 0.030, 16.2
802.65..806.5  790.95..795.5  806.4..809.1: -0.030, 16.2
